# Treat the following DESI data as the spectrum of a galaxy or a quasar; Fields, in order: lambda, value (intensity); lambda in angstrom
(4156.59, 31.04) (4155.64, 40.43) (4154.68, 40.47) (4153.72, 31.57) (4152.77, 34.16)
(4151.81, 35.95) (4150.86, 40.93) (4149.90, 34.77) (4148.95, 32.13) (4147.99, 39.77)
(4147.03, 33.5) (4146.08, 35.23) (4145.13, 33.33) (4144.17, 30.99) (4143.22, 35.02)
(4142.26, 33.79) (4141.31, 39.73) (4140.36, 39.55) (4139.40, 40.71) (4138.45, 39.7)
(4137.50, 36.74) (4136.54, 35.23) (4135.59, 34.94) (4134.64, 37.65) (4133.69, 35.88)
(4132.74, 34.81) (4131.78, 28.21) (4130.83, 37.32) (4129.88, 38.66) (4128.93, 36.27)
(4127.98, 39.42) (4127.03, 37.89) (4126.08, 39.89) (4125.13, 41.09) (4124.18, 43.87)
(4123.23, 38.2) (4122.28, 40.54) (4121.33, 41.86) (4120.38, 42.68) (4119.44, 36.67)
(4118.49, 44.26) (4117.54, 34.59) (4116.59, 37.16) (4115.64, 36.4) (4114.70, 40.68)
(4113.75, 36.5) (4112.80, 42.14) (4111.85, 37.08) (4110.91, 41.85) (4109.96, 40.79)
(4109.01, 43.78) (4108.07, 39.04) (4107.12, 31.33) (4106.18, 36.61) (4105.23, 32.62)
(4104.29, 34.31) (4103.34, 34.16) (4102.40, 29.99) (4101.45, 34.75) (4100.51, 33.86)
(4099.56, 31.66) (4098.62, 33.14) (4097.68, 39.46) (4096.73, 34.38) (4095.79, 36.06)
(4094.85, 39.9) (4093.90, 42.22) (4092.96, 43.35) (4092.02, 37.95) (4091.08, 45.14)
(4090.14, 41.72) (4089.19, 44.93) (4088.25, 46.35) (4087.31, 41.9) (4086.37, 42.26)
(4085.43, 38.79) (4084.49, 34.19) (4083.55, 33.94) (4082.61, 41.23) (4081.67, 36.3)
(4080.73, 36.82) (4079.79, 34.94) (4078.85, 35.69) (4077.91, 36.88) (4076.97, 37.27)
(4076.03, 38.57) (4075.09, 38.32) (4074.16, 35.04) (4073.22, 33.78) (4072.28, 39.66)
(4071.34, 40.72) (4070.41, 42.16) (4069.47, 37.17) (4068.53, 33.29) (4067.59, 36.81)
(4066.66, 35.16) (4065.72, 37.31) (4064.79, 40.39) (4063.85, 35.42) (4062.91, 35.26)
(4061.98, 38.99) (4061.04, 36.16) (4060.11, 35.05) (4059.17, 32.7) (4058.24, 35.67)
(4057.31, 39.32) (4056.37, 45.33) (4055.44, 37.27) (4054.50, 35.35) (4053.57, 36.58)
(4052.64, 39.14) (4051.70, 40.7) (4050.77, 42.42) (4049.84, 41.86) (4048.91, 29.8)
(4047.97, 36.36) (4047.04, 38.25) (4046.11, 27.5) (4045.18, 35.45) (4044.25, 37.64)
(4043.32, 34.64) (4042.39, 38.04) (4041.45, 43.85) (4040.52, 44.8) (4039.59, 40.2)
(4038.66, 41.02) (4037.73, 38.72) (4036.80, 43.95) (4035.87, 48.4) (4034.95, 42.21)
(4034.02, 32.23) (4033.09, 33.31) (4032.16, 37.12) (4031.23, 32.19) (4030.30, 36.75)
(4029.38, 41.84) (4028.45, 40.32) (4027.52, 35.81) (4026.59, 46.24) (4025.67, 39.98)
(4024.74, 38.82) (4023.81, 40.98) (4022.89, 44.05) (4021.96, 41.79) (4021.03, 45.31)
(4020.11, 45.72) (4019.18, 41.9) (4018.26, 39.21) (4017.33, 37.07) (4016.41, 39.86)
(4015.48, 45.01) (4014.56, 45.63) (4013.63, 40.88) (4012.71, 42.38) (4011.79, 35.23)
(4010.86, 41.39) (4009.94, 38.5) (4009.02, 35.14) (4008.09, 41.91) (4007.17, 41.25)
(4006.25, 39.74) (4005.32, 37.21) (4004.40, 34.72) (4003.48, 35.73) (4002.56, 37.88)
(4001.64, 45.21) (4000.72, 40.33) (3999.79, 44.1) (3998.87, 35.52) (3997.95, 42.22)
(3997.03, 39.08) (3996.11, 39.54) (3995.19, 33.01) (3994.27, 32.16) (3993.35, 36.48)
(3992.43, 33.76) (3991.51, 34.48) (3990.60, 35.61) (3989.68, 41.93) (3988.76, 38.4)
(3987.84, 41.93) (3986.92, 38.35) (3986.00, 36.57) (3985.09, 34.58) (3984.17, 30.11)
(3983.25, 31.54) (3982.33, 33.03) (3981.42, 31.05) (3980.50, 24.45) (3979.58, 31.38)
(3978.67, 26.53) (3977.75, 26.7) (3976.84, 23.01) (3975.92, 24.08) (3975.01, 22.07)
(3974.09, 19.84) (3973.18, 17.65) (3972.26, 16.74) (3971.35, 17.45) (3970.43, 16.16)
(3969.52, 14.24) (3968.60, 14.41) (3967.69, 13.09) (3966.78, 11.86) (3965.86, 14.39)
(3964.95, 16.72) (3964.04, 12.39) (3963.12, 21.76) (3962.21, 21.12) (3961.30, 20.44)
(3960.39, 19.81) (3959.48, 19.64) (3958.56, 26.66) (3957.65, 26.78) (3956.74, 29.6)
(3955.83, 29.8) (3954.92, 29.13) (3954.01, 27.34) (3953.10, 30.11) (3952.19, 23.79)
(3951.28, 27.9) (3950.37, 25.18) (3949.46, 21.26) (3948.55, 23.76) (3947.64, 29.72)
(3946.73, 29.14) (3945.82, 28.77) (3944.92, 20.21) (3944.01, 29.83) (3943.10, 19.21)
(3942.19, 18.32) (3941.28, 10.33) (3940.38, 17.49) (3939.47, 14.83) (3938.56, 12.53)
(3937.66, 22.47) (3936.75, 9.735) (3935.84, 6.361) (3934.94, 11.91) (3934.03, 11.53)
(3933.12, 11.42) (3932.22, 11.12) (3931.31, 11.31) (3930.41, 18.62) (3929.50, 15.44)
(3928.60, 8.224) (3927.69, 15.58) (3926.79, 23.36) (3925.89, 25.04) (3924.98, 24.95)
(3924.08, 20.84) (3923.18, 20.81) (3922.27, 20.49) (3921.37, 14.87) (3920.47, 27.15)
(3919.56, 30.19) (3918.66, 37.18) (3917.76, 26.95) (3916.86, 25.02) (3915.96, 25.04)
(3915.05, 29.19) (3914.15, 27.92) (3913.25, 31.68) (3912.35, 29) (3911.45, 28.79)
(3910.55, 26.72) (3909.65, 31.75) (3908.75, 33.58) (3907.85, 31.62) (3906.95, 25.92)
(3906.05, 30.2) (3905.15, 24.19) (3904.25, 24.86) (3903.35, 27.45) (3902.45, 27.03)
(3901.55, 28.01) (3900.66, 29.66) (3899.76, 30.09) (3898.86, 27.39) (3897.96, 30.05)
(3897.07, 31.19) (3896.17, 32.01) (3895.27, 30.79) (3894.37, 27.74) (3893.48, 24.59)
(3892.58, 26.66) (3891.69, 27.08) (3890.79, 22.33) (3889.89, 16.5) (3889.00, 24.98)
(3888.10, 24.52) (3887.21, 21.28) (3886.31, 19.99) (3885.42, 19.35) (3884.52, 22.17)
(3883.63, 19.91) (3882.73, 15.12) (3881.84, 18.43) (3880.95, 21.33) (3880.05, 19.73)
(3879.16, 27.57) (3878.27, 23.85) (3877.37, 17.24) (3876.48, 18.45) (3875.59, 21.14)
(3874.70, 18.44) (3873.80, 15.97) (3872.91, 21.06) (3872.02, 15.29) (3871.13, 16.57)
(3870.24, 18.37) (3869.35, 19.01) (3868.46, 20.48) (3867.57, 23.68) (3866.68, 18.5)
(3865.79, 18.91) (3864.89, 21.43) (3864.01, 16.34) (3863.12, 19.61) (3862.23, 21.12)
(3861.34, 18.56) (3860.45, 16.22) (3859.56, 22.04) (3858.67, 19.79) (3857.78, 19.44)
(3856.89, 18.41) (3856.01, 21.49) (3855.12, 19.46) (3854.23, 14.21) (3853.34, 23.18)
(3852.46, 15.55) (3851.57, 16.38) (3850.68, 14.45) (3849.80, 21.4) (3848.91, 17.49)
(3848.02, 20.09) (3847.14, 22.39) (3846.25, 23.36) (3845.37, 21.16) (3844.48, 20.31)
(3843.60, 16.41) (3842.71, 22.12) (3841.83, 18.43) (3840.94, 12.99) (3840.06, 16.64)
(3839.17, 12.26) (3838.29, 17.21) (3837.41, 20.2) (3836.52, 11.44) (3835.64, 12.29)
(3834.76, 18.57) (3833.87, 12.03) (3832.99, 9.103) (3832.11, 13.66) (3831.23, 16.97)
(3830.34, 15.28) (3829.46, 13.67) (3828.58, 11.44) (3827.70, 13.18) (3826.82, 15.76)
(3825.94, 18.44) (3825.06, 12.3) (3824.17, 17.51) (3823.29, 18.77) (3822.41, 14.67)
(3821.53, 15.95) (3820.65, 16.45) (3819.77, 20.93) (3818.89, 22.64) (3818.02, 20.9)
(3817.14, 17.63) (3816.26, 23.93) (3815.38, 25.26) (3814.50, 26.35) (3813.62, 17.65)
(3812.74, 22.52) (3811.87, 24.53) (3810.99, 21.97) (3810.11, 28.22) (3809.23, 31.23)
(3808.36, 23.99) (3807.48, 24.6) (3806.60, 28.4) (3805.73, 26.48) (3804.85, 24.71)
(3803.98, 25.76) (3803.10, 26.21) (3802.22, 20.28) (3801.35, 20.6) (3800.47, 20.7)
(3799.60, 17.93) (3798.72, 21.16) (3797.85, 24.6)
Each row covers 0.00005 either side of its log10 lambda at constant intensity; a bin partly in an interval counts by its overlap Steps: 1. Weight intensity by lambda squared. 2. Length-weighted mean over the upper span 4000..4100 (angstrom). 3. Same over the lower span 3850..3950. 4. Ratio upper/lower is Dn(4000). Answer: 1.91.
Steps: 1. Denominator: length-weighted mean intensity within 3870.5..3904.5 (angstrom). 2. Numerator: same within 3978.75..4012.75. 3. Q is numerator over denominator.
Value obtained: 1.58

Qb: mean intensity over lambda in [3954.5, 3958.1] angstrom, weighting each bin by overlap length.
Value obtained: 28.9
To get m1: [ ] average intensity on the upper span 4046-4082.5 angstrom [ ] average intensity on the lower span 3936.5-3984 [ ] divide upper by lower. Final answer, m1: 1.7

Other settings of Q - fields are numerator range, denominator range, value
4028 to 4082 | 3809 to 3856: 2.07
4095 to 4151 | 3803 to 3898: 1.85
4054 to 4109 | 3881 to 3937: 1.60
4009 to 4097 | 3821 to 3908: 1.93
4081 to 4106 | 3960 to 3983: 1.84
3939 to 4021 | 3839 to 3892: 1.53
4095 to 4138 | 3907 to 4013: 1.40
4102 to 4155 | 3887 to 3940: 1.58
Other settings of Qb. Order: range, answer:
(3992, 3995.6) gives 33.9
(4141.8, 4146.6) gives 33.7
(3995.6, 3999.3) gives 39.1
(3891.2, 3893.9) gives 26.1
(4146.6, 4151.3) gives 36.1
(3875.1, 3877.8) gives 19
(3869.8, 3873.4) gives 17.8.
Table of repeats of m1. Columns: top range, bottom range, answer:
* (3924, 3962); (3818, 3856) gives 1.21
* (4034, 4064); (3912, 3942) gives 1.95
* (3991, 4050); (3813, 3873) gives 2.17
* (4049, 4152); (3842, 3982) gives 1.72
